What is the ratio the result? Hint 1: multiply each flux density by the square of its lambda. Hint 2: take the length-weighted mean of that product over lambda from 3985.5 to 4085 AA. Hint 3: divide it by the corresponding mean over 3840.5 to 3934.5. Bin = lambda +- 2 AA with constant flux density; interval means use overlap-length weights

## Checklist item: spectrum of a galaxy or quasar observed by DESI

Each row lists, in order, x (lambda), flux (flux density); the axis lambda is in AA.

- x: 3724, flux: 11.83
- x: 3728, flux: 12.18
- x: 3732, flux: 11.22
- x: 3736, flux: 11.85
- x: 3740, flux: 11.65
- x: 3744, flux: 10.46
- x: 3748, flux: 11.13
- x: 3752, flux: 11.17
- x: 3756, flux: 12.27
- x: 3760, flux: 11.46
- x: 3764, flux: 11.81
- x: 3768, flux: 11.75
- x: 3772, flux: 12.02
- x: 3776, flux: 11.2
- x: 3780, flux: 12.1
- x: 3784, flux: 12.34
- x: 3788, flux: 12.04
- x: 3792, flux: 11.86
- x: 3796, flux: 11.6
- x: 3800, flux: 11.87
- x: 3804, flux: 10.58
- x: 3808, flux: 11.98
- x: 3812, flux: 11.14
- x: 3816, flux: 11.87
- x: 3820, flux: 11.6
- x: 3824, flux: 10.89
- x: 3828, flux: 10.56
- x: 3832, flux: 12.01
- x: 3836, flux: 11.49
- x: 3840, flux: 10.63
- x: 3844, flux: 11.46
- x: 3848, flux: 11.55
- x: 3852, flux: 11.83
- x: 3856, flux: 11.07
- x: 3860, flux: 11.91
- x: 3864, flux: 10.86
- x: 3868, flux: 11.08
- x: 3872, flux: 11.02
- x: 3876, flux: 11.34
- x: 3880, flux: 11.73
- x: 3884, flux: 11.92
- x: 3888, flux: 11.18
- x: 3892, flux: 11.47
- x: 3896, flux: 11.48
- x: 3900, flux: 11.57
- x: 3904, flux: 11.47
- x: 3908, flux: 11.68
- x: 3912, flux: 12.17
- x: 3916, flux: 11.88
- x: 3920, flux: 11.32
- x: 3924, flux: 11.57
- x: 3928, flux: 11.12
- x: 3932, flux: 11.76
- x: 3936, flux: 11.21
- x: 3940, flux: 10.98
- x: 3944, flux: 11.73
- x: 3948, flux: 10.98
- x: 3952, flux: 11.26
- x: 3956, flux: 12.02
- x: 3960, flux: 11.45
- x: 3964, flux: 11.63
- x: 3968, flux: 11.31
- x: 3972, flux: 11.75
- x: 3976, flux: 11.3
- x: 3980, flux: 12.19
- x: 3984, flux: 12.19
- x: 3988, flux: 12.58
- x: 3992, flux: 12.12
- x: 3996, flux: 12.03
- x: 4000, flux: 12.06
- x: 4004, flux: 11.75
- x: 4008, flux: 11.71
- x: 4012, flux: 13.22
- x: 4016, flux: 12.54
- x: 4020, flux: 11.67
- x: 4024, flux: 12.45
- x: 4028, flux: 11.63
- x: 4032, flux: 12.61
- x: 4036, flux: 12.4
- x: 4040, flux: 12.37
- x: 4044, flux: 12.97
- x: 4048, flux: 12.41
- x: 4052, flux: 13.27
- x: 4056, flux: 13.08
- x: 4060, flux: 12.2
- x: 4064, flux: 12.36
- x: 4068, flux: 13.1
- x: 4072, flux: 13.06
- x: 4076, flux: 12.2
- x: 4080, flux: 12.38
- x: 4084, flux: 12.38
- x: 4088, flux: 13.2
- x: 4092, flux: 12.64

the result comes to 1.17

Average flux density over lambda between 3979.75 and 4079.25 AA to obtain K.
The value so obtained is 12.4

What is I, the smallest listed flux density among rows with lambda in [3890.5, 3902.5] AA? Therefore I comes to 11.47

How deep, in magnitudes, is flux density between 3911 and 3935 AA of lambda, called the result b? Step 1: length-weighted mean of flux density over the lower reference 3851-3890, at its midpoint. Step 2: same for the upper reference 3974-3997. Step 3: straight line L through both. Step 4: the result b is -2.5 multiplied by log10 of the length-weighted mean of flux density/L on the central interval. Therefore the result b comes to 0.01 mag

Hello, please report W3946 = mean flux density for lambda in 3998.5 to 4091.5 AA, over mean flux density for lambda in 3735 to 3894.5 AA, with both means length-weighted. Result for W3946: 1.09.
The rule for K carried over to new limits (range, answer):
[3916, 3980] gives 11.5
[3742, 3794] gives 11.7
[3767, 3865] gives 11.5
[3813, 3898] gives 11.4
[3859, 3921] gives 11.5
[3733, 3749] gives 11.3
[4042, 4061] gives 12.8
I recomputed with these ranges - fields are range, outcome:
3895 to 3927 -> 11.32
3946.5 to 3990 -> 10.98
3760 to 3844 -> 10.56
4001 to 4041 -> 11.63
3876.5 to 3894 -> 11.18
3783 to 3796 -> 11.6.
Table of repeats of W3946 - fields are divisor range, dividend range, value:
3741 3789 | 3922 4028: 1.01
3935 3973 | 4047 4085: 1.11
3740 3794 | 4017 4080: 1.07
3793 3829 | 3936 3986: 1.02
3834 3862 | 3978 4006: 1.06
